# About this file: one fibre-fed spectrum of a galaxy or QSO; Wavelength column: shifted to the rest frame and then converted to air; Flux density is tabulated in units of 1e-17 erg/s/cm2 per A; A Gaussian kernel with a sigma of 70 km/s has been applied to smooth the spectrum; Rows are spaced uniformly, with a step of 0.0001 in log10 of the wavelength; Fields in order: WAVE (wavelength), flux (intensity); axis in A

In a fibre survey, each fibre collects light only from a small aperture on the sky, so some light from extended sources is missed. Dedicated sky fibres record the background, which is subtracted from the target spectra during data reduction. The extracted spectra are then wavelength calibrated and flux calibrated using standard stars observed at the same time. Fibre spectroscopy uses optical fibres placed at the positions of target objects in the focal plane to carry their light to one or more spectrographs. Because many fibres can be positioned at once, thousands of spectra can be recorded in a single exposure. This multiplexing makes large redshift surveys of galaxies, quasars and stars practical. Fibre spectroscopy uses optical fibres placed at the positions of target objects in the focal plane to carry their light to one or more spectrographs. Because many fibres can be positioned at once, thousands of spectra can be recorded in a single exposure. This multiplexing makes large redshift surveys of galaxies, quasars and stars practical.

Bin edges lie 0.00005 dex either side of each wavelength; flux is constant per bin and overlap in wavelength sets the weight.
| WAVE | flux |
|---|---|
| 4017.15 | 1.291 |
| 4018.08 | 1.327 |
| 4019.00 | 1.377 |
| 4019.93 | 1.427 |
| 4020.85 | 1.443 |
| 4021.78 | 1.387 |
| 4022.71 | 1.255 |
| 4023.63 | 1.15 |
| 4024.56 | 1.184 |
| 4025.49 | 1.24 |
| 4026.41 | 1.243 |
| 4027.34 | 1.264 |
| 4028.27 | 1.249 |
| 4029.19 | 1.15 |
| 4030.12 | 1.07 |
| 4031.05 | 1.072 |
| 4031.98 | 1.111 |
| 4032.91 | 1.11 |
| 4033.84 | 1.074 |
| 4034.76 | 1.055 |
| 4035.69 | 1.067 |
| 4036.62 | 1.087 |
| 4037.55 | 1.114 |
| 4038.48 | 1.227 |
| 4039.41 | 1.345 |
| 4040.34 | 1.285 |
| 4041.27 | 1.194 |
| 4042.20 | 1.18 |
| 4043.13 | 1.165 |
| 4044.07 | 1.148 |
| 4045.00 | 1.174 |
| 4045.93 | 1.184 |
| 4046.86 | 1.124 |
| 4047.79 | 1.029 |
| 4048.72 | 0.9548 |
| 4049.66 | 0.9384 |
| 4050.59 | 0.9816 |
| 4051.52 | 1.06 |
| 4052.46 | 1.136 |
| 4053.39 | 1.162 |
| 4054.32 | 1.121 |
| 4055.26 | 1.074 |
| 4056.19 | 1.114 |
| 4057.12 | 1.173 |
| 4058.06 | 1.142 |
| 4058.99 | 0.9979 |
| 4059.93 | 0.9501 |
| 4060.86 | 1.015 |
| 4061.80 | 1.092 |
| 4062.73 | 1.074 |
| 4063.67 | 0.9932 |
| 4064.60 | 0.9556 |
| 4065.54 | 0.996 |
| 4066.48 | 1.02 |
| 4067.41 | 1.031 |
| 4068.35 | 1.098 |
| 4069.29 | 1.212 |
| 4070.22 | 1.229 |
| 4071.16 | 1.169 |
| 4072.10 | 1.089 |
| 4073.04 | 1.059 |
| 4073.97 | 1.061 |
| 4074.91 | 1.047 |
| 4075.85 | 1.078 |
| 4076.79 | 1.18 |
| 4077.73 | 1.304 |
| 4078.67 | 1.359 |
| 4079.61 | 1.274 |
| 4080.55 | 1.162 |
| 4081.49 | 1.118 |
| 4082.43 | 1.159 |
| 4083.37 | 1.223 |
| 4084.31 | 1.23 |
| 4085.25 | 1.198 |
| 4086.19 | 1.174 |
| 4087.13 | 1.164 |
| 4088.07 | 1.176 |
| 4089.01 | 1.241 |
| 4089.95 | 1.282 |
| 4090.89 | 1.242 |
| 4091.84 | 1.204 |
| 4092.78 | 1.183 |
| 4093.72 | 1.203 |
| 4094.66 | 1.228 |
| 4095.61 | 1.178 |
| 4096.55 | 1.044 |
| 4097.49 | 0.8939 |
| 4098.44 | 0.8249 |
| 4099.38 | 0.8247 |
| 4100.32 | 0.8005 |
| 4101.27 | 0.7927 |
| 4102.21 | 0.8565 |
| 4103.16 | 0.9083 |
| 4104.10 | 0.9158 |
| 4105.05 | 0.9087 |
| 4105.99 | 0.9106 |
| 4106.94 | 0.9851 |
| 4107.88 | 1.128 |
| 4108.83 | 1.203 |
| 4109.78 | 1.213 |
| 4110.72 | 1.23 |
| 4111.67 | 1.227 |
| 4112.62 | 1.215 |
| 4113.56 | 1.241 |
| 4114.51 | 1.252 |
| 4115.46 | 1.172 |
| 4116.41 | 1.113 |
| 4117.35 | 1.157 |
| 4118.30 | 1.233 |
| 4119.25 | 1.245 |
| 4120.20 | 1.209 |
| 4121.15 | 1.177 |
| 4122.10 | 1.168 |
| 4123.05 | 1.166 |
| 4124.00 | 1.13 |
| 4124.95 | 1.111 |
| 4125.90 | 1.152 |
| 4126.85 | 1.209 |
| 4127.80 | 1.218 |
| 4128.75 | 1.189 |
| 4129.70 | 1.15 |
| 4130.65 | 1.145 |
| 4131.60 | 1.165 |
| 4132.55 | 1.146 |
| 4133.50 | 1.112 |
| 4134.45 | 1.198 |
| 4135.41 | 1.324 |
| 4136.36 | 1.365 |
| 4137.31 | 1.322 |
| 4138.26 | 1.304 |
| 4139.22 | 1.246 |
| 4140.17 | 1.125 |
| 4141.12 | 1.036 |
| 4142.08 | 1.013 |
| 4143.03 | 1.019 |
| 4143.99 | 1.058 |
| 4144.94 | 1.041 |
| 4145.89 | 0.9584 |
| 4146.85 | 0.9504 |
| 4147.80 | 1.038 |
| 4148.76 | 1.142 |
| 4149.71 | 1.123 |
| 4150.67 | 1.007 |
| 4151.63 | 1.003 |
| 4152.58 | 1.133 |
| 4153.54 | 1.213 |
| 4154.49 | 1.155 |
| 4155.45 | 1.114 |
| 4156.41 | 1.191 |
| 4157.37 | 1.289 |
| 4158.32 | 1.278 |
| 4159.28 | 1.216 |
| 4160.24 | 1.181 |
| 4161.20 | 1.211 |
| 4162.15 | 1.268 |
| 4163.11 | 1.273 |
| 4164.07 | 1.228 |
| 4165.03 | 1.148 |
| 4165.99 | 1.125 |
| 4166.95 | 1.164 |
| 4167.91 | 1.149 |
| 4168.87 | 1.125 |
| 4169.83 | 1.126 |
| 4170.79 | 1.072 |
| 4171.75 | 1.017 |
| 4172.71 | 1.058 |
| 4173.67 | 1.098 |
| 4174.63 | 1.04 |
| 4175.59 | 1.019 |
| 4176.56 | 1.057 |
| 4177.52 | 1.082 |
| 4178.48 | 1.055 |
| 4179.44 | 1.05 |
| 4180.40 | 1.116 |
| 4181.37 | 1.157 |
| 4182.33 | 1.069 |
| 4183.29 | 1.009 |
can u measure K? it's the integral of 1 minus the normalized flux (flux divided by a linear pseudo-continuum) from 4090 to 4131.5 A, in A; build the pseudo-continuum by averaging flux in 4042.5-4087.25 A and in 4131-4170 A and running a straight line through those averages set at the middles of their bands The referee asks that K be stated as 1.0 A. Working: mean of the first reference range 1.11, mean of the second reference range 1.15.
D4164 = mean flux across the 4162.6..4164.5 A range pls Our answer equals 1.25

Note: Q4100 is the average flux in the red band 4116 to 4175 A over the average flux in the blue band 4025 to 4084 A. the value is 1.02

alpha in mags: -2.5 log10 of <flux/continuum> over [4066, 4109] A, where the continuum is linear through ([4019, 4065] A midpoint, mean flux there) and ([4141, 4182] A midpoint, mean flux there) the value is 0.03 mag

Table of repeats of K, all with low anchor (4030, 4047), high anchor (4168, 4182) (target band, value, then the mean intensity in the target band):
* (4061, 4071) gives 0.56 A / 1.07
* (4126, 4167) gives -2.43 A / 1.16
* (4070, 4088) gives -0.70 A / 1.17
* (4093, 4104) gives 1.53 A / 0.963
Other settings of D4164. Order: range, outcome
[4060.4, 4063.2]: 1.06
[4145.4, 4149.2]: 1.02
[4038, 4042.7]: 1.25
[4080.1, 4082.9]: 1.15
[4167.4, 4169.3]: 1.14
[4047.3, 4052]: 0.993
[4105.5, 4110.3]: 1.09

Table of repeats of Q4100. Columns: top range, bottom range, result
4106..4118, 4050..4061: 1.08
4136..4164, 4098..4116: 1.11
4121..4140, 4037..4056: 1.06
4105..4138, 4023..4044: 1.01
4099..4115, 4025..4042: 0.89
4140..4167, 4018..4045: 0.94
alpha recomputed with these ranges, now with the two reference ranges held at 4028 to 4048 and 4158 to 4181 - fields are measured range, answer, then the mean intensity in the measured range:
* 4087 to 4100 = 0.02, 1.12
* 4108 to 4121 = -0.06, 1.2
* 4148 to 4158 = 0.00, 1.14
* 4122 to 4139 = -0.06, 1.2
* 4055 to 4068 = 0.10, 1.05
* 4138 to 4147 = 0.06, 1.07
